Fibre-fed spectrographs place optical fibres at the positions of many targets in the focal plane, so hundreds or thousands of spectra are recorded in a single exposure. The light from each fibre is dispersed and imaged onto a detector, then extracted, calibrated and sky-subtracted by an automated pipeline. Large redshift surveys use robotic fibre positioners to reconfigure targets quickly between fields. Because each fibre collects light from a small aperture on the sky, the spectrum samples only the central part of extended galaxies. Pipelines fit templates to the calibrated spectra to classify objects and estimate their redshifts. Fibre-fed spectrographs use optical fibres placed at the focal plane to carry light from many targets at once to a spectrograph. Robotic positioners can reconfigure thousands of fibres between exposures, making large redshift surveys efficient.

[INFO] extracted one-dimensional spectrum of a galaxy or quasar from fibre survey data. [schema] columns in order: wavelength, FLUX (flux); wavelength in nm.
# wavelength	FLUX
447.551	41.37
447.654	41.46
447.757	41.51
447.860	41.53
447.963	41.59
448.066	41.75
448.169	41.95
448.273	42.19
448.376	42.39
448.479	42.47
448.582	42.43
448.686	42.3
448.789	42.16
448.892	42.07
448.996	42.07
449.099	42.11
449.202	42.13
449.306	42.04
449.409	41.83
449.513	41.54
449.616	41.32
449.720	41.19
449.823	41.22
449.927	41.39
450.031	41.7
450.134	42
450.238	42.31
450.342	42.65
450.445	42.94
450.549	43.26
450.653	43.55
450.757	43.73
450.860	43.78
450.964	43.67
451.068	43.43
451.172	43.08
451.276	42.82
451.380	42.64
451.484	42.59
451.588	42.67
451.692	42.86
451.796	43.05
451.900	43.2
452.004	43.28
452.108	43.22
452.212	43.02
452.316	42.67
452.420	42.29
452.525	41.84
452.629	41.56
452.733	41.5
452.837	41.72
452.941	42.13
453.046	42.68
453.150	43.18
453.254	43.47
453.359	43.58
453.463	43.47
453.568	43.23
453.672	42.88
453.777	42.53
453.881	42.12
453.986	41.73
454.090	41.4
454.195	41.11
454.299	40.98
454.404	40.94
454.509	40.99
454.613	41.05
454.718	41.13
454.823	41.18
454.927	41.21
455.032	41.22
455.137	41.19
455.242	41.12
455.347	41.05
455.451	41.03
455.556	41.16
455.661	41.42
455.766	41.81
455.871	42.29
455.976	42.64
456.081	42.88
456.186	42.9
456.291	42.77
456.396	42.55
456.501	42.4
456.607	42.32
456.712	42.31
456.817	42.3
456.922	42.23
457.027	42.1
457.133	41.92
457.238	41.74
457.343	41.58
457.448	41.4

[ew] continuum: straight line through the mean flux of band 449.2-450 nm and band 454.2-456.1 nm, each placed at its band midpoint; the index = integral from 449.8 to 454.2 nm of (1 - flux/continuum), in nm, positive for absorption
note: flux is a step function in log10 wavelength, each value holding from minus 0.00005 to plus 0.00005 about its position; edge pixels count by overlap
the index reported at -0.13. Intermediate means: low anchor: 41.5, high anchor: 41.4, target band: 42.6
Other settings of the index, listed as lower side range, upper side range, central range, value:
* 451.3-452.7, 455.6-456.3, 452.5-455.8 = 0.05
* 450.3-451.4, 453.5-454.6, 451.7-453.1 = 0.00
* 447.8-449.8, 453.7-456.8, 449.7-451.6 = -0.04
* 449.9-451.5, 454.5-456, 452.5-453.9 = -0.02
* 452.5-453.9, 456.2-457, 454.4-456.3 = 0.04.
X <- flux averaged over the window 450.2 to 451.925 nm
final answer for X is 43.1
